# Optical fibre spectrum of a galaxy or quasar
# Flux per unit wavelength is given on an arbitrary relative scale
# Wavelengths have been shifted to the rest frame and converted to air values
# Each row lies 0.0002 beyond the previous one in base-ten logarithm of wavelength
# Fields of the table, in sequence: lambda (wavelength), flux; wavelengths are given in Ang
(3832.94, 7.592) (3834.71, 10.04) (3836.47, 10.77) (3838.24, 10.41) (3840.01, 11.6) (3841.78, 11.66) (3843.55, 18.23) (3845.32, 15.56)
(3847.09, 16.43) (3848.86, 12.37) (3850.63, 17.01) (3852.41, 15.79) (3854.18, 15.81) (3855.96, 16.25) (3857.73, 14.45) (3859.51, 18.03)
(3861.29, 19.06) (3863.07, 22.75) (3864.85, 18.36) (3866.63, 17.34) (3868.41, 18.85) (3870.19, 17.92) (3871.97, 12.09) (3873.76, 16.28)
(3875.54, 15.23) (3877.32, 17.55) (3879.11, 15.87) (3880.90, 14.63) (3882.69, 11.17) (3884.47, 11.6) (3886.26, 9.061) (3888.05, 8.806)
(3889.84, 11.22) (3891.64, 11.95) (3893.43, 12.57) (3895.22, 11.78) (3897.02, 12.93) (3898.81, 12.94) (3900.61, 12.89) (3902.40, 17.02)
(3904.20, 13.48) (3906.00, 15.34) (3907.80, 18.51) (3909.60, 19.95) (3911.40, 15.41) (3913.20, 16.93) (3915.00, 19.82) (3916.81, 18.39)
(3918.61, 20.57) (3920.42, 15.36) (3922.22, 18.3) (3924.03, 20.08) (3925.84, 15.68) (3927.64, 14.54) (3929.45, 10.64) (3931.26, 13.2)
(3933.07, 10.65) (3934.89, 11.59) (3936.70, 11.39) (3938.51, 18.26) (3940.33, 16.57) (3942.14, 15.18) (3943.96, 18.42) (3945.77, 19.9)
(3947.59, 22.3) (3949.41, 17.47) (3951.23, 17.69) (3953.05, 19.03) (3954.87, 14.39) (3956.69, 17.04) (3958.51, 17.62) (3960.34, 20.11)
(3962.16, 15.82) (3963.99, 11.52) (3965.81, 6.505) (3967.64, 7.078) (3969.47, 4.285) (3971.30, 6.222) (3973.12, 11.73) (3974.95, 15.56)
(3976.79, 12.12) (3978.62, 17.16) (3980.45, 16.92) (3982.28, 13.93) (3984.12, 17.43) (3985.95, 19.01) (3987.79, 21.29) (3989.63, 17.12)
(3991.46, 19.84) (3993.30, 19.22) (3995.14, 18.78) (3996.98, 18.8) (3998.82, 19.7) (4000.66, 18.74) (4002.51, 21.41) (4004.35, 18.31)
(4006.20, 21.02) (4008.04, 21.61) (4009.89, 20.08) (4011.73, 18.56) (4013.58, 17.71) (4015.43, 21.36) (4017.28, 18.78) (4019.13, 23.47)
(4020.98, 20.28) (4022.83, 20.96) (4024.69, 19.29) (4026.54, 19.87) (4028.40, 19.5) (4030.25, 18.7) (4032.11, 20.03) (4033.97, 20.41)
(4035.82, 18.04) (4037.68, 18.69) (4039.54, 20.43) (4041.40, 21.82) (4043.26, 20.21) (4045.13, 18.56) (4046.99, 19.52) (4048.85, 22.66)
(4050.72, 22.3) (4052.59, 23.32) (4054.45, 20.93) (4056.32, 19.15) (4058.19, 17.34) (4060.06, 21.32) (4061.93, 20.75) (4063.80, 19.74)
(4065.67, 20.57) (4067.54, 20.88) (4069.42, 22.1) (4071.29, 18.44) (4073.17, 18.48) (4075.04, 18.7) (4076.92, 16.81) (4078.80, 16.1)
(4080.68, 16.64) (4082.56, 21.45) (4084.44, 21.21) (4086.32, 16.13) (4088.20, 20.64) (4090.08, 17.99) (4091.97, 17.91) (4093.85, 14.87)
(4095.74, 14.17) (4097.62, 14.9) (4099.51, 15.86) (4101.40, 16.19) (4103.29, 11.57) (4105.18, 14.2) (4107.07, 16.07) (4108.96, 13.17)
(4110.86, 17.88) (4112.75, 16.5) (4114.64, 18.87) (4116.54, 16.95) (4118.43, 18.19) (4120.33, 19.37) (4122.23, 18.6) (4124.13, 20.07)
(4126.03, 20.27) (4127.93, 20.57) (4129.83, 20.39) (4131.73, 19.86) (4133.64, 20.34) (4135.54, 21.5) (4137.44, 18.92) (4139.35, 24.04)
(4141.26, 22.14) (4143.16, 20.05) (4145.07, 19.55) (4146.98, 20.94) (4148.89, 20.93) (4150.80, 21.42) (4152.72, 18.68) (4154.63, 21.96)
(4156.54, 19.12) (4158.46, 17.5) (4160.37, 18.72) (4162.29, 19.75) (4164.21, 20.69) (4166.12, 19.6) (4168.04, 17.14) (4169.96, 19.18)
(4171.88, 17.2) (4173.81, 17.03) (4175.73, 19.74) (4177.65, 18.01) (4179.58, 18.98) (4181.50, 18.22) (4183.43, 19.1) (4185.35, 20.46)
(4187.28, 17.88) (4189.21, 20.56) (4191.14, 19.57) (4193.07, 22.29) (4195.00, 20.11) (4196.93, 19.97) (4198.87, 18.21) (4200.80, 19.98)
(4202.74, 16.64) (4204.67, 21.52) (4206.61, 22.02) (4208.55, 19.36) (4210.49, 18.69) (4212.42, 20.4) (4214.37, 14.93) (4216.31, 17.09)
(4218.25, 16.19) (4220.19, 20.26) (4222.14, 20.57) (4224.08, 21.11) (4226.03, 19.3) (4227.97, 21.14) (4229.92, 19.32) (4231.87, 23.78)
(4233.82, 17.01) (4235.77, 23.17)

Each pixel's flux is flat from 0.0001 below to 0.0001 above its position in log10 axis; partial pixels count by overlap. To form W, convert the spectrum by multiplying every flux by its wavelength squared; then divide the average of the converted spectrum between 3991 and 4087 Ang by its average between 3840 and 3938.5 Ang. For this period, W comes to 1.40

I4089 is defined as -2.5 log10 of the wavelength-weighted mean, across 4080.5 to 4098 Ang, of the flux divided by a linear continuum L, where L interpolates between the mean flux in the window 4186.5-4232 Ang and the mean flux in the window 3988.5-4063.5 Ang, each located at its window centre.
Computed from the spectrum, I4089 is 0.12 mag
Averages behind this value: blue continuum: 20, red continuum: 19.5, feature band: 17.7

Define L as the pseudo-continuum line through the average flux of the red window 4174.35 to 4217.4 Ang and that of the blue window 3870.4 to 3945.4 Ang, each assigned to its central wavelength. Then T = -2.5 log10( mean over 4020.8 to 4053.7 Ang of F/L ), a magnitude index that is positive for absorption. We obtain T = -0.20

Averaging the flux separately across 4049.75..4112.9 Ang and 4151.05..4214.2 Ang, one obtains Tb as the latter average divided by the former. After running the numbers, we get 1.1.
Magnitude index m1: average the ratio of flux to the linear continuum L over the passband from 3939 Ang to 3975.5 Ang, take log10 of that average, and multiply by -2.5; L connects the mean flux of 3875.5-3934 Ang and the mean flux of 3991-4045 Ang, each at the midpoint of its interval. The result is 0.15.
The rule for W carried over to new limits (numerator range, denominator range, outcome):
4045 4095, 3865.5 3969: 1.38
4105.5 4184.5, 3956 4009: 1.29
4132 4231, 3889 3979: 1.49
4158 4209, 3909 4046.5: 1.23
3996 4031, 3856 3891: 1.40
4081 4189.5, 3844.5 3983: 1.38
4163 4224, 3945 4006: 1.31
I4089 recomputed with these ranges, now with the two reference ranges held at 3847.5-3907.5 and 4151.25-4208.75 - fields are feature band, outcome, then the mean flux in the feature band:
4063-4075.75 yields -0.13 mag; 19.9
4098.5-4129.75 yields 0.07 mag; 17.2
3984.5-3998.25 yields -0.16 mag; 19.1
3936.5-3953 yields -0.13 mag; 17.8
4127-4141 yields -0.12 mag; 20.9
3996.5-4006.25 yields -0.17 mag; 19.6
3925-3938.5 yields 0.21 mag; 12.9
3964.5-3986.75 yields 0.31 mag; 12.3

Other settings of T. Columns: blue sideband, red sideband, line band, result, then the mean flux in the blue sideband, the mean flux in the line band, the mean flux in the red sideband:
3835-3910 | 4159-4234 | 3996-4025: -0.198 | 14.7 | 20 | 19.3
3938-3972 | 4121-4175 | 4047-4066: -0.181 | 15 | 20.8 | 19.9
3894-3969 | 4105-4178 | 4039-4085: -0.124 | 15.6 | 20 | 19.2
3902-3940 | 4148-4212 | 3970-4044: -0.086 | 15.9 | 18.5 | 19.4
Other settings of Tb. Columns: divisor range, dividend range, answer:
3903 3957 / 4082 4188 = 1.13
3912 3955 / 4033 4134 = 1.13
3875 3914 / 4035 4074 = 1.45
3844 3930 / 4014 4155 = 1.23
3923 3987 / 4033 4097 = 1.31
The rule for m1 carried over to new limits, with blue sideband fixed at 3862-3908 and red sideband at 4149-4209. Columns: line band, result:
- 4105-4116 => 0.12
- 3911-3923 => -0.19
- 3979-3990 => -0.09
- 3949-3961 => -0.12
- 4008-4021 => -0.21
